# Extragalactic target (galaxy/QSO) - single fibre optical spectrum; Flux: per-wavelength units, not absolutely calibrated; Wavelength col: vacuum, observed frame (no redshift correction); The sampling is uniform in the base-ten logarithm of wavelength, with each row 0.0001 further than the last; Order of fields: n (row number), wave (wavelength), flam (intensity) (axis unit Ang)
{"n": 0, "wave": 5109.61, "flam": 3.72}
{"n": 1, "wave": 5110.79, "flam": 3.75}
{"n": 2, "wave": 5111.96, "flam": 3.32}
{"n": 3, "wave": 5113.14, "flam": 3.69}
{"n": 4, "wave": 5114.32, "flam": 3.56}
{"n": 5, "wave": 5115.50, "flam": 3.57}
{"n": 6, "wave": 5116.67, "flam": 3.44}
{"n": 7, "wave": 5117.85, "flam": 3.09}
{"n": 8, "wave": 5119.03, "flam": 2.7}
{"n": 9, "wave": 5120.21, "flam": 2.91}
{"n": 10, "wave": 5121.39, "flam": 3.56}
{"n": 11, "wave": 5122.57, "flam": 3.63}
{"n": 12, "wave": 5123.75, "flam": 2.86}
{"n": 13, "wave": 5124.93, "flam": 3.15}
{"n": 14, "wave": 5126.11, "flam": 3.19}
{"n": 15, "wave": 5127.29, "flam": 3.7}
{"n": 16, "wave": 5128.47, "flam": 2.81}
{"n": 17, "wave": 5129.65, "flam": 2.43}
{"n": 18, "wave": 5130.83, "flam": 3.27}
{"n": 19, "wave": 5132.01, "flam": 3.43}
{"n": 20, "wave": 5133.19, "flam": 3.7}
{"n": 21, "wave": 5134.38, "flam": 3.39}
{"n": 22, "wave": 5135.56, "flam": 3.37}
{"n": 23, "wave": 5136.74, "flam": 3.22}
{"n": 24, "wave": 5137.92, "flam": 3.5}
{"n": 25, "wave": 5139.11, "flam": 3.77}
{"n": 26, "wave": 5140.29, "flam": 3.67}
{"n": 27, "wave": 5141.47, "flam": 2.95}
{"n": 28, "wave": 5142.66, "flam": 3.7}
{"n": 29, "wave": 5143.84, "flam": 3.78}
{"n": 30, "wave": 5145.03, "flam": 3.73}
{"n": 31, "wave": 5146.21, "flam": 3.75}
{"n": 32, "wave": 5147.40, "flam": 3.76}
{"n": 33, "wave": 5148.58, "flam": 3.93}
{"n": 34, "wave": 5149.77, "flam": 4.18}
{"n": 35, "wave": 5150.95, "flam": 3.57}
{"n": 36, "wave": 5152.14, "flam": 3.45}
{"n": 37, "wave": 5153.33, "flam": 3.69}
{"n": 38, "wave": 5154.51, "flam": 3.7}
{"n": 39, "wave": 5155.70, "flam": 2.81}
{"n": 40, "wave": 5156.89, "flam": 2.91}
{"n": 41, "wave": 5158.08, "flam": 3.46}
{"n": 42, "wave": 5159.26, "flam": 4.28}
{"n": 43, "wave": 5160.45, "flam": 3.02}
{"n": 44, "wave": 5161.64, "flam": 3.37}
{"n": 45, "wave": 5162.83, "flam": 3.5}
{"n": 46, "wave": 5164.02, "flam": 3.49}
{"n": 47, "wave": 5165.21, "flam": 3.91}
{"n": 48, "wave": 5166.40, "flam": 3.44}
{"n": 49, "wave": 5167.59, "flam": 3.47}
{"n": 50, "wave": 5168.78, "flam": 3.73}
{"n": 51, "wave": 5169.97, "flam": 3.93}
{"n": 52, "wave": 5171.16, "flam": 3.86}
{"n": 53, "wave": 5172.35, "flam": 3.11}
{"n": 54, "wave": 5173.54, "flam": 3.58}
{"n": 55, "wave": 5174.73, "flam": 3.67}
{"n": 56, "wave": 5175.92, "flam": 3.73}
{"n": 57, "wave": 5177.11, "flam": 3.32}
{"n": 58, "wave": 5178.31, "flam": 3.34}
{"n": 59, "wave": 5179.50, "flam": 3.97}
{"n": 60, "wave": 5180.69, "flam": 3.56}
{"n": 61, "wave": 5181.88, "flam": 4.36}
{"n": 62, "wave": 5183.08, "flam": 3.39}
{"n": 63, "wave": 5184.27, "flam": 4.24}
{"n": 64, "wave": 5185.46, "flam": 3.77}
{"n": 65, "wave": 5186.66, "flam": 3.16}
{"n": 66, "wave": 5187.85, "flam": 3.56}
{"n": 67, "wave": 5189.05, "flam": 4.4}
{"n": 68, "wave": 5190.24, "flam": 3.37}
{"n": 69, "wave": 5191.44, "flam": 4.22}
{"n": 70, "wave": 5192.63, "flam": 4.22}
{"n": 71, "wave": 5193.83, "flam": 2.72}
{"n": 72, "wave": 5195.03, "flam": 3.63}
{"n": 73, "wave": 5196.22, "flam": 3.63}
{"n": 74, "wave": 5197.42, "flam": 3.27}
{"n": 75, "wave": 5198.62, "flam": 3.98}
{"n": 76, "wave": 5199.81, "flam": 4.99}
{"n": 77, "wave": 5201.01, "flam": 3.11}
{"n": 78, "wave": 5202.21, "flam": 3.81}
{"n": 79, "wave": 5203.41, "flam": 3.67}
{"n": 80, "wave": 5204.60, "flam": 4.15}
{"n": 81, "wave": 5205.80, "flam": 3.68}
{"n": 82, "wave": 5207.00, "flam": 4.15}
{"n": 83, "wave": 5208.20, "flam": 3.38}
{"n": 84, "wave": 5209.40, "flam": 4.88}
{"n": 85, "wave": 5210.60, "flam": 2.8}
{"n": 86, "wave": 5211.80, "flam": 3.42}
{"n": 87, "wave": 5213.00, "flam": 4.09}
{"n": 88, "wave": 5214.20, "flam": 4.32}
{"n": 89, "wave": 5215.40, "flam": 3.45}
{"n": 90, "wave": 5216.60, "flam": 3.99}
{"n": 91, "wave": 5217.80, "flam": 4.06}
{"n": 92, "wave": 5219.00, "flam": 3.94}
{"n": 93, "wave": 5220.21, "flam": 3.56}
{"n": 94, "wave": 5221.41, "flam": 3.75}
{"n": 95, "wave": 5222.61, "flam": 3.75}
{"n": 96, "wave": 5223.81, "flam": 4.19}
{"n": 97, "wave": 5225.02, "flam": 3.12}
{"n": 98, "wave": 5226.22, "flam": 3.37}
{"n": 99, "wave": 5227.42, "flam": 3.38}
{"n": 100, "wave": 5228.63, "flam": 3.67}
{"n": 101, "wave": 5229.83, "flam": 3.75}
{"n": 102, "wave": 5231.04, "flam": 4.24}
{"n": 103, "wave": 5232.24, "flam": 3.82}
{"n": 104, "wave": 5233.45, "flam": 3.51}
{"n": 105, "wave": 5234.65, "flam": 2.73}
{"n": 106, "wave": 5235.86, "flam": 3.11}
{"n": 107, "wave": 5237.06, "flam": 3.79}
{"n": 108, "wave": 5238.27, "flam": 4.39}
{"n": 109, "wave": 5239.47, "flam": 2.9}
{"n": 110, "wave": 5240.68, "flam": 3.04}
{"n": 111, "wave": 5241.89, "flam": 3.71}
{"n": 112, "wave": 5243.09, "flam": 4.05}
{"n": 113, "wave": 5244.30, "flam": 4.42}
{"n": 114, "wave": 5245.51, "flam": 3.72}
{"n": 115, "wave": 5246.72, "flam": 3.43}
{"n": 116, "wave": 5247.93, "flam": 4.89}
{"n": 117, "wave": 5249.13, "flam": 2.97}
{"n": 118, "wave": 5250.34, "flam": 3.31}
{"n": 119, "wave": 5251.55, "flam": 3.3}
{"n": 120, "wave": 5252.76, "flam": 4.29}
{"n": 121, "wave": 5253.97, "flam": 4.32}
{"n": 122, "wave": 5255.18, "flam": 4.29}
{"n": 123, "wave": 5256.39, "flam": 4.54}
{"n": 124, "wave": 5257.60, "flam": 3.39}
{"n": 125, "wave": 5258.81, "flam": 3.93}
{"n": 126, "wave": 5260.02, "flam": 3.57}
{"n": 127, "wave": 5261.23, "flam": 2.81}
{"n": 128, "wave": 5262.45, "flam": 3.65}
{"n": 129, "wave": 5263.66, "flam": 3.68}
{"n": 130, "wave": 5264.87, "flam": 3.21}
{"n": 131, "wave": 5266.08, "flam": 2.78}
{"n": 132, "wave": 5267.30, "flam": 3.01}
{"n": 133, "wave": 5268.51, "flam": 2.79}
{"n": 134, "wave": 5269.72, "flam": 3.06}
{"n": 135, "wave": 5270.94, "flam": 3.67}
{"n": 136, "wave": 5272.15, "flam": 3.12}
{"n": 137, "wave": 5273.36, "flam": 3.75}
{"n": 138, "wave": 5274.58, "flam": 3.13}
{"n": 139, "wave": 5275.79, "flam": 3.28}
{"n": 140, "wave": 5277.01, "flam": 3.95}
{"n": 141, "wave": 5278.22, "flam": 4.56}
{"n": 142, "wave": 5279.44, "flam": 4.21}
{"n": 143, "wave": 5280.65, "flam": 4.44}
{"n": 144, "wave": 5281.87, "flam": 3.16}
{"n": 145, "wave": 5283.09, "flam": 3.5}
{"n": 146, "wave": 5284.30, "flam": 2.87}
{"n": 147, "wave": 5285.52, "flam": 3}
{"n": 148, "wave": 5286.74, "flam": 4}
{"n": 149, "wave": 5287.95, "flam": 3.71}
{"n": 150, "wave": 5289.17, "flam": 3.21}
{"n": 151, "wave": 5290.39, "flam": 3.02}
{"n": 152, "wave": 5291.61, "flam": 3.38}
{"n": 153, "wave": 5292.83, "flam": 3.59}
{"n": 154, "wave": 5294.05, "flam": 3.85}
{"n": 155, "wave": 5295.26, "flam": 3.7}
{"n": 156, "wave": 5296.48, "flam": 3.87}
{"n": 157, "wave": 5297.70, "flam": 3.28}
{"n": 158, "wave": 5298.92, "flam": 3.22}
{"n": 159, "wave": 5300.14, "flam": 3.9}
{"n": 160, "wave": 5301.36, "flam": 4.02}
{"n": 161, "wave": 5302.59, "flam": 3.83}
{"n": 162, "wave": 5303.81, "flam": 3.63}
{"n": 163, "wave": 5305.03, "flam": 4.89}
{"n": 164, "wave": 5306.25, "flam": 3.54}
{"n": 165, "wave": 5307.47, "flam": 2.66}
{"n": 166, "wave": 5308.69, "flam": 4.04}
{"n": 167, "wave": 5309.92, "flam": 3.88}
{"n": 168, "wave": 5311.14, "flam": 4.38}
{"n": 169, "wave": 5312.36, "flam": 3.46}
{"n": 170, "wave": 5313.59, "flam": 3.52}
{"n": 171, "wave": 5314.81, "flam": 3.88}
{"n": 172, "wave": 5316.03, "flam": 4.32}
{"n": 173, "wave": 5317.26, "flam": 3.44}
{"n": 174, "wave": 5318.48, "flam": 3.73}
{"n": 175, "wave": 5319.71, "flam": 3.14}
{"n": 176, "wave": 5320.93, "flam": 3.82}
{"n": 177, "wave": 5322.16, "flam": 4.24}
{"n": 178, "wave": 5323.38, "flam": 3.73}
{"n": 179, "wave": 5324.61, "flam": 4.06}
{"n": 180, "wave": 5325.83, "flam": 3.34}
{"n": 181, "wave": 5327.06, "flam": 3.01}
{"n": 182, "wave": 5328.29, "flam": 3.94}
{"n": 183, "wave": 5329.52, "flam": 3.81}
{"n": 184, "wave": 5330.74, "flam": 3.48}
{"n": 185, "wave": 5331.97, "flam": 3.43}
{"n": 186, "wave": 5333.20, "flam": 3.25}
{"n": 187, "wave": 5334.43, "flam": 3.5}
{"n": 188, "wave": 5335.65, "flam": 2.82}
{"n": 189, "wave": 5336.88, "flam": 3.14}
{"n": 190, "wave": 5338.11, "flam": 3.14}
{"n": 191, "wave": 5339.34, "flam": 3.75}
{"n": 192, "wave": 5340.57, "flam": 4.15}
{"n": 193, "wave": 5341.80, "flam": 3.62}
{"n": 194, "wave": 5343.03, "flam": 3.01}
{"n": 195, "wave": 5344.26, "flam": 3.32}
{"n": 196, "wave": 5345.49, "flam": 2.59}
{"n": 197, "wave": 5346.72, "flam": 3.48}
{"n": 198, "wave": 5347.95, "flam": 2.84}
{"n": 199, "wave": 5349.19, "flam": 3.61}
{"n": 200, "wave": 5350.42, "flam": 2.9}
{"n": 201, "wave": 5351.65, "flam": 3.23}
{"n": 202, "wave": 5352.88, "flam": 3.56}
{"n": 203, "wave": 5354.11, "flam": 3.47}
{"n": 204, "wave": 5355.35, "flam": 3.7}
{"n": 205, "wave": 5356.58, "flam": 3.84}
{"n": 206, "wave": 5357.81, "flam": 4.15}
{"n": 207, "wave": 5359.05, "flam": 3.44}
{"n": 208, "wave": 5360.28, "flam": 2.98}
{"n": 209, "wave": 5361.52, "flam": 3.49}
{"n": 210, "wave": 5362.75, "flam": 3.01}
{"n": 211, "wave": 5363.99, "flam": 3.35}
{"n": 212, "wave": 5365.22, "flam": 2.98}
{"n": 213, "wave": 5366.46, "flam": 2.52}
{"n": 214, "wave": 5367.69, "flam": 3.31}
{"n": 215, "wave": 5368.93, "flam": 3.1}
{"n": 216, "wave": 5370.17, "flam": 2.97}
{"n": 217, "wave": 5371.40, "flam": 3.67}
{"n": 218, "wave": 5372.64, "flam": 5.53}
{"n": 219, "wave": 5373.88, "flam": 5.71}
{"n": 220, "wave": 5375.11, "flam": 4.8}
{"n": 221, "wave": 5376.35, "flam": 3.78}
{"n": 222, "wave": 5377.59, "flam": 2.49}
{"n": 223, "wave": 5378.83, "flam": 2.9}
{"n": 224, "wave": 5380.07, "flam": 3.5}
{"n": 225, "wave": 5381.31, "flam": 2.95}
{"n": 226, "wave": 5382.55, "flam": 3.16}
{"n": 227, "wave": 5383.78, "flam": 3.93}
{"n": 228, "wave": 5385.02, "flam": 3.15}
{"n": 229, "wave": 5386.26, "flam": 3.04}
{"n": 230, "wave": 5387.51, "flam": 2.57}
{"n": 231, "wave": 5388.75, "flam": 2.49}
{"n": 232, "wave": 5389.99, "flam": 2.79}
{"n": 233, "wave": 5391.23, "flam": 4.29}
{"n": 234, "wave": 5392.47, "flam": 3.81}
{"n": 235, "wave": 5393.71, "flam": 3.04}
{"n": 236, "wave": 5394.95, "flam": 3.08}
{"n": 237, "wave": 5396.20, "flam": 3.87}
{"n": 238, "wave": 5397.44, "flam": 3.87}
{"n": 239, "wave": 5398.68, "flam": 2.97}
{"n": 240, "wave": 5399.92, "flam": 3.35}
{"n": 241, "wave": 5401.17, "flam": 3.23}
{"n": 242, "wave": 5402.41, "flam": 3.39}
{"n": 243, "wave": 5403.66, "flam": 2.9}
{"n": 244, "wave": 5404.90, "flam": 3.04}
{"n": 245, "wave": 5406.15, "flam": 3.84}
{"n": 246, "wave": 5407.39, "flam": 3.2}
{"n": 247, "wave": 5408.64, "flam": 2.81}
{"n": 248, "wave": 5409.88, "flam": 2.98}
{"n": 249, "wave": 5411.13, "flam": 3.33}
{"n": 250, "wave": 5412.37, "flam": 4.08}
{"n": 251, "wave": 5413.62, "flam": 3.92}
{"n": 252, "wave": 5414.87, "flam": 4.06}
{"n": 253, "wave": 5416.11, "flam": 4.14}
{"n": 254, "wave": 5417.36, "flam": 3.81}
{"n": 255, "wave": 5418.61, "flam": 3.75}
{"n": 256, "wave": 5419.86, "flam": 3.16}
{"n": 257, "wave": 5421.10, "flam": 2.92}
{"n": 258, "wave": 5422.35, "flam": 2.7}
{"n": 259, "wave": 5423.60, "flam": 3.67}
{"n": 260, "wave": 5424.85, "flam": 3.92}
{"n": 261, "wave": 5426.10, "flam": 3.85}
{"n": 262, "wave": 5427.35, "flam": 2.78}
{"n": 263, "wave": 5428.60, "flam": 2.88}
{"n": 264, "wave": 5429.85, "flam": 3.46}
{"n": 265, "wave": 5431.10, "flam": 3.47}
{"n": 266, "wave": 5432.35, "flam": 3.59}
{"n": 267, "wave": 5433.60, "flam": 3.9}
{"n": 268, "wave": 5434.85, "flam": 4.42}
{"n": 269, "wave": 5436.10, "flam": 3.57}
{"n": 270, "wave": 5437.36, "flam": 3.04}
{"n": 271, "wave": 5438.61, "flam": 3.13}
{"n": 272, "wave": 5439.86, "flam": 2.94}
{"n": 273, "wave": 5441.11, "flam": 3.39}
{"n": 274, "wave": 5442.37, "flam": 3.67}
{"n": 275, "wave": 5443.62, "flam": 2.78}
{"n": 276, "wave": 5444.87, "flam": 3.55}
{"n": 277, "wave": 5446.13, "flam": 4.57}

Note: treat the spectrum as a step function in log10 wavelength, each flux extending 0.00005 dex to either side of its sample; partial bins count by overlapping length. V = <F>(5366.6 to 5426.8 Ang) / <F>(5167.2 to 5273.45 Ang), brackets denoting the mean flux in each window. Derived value 0.94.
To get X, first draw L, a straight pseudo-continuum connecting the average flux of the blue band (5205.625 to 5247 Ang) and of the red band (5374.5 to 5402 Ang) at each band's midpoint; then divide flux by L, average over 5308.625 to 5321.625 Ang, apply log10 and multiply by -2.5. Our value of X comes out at -0.08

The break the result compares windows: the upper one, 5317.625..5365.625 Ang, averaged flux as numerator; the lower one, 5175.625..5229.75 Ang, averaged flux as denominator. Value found 0.92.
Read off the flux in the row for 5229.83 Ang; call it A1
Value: 3.75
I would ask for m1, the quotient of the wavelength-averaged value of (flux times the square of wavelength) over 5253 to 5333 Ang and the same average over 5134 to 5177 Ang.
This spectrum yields 1.07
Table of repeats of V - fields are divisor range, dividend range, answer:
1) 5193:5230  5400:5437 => 0.93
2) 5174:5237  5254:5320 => 0.97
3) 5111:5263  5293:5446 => 0.97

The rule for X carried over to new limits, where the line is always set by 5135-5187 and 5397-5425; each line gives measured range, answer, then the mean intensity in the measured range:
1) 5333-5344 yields 0.03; 3.38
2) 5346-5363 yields 0.02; 3.41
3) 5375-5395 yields 0.06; 3.25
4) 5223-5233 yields -0.04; 3.69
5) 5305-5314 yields -0.07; 3.73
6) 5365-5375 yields -0.11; 3.81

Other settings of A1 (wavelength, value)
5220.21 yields 3.56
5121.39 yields 3.56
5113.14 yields 3.69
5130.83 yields 3.27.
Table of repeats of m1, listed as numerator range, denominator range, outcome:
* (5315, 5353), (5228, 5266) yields 0.97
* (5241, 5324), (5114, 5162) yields 1.13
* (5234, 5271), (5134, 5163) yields 1.05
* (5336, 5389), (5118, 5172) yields 1.07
